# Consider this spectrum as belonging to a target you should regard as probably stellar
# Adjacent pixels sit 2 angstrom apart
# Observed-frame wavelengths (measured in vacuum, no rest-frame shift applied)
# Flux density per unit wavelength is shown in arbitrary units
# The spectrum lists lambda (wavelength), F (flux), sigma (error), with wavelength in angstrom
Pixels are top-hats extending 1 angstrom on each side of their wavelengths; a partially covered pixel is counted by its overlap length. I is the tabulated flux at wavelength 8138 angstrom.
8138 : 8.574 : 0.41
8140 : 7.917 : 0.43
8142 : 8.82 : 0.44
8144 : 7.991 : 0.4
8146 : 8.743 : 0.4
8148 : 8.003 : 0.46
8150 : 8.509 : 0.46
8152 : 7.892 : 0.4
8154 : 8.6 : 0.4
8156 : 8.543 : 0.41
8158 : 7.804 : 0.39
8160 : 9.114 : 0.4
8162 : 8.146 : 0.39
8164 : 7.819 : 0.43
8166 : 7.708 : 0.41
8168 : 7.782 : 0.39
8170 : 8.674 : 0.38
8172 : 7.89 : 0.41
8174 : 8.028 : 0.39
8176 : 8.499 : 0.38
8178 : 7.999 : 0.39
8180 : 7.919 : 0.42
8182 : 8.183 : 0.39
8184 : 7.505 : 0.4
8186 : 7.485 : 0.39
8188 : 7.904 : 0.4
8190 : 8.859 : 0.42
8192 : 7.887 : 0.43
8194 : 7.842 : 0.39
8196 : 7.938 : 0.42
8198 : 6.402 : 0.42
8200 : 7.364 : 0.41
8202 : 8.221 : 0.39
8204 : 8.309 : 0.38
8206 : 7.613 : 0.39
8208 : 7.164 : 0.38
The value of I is 8.574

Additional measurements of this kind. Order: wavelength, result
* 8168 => 7.782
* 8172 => 7.89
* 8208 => 7.164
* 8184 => 7.505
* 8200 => 7.364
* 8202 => 8.221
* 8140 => 7.917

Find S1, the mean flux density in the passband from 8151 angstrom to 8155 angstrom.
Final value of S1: 8.25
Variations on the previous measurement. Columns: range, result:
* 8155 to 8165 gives 8.29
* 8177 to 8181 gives 7.96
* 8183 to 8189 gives 7.63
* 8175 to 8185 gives 8.02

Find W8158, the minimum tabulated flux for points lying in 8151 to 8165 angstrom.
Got 7.804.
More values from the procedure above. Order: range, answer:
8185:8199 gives 6.402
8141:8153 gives 7.892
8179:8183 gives 7.919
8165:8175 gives 7.708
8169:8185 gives 7.505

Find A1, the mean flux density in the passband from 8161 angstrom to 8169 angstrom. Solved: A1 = 7.86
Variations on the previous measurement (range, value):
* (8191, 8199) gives 7.52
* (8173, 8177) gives 8.26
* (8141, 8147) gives 8.52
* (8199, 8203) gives 7.79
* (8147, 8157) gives 8.31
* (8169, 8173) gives 8.28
